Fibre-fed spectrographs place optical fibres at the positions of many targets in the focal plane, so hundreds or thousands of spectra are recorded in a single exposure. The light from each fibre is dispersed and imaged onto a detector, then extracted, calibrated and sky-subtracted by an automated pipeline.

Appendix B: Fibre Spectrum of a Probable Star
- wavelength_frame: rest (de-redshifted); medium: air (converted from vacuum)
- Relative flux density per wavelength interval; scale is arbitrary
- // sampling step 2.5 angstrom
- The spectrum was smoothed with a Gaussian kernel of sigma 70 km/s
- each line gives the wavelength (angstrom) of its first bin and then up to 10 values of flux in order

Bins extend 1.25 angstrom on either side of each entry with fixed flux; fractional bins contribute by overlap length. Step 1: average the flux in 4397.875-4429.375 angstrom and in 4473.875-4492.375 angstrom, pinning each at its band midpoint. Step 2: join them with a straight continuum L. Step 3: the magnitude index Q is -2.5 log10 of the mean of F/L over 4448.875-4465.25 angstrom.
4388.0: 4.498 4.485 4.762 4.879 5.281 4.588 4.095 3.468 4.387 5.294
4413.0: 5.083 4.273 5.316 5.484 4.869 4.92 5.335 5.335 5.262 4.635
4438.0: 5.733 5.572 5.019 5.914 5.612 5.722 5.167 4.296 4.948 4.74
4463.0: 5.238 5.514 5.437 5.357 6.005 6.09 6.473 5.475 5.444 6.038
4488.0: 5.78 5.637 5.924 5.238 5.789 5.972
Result 0.08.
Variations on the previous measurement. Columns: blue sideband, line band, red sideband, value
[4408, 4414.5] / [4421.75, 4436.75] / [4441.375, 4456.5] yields 0.019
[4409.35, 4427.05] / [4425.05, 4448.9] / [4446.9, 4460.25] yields -0.055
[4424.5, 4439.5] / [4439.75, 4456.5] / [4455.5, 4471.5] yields -0.034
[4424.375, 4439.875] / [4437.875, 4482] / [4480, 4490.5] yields 0.003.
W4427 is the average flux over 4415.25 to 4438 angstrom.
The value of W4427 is 5.12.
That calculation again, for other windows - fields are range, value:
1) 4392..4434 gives 4.86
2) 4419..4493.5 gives 5.43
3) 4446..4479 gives 5.43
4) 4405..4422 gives 4.82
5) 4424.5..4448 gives 5.32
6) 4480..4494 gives 5.73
